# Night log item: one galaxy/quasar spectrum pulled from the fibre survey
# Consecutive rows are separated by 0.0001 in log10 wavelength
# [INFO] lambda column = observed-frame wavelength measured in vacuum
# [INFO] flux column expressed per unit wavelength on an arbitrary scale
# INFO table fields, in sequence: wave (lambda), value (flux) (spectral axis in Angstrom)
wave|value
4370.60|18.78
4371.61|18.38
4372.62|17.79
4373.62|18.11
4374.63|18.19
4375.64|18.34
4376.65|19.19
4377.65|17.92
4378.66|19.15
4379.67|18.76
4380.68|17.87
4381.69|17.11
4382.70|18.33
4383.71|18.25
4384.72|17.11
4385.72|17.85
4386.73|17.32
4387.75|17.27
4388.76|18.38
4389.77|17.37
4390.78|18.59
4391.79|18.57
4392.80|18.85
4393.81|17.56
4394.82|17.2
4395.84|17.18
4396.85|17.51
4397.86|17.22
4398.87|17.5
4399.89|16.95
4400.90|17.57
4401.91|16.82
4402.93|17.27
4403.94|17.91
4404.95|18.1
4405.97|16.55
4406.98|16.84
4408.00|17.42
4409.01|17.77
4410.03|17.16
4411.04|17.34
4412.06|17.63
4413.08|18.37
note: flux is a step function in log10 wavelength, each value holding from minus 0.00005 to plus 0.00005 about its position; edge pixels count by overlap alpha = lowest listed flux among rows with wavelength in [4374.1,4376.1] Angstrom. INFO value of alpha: 18.19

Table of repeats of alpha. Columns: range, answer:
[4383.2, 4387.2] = 17.11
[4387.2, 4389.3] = 17.27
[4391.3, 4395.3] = 17.2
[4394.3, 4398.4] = 17.18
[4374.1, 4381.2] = 17.87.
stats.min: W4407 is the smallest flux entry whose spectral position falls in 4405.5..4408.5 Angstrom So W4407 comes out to 16.55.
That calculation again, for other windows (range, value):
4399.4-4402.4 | 16.82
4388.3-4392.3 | 17.37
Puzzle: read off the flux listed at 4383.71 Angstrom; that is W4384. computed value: 18.25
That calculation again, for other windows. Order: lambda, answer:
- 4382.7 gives 18.33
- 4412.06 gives 17.63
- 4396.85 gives 17.51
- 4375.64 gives 18.34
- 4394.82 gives 17.2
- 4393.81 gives 17.56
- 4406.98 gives 16.84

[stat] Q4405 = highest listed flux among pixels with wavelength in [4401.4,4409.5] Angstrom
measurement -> 18.1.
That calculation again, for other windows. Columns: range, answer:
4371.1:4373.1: 18.38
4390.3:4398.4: 18.85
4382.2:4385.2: 18.33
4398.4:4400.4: 17.5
